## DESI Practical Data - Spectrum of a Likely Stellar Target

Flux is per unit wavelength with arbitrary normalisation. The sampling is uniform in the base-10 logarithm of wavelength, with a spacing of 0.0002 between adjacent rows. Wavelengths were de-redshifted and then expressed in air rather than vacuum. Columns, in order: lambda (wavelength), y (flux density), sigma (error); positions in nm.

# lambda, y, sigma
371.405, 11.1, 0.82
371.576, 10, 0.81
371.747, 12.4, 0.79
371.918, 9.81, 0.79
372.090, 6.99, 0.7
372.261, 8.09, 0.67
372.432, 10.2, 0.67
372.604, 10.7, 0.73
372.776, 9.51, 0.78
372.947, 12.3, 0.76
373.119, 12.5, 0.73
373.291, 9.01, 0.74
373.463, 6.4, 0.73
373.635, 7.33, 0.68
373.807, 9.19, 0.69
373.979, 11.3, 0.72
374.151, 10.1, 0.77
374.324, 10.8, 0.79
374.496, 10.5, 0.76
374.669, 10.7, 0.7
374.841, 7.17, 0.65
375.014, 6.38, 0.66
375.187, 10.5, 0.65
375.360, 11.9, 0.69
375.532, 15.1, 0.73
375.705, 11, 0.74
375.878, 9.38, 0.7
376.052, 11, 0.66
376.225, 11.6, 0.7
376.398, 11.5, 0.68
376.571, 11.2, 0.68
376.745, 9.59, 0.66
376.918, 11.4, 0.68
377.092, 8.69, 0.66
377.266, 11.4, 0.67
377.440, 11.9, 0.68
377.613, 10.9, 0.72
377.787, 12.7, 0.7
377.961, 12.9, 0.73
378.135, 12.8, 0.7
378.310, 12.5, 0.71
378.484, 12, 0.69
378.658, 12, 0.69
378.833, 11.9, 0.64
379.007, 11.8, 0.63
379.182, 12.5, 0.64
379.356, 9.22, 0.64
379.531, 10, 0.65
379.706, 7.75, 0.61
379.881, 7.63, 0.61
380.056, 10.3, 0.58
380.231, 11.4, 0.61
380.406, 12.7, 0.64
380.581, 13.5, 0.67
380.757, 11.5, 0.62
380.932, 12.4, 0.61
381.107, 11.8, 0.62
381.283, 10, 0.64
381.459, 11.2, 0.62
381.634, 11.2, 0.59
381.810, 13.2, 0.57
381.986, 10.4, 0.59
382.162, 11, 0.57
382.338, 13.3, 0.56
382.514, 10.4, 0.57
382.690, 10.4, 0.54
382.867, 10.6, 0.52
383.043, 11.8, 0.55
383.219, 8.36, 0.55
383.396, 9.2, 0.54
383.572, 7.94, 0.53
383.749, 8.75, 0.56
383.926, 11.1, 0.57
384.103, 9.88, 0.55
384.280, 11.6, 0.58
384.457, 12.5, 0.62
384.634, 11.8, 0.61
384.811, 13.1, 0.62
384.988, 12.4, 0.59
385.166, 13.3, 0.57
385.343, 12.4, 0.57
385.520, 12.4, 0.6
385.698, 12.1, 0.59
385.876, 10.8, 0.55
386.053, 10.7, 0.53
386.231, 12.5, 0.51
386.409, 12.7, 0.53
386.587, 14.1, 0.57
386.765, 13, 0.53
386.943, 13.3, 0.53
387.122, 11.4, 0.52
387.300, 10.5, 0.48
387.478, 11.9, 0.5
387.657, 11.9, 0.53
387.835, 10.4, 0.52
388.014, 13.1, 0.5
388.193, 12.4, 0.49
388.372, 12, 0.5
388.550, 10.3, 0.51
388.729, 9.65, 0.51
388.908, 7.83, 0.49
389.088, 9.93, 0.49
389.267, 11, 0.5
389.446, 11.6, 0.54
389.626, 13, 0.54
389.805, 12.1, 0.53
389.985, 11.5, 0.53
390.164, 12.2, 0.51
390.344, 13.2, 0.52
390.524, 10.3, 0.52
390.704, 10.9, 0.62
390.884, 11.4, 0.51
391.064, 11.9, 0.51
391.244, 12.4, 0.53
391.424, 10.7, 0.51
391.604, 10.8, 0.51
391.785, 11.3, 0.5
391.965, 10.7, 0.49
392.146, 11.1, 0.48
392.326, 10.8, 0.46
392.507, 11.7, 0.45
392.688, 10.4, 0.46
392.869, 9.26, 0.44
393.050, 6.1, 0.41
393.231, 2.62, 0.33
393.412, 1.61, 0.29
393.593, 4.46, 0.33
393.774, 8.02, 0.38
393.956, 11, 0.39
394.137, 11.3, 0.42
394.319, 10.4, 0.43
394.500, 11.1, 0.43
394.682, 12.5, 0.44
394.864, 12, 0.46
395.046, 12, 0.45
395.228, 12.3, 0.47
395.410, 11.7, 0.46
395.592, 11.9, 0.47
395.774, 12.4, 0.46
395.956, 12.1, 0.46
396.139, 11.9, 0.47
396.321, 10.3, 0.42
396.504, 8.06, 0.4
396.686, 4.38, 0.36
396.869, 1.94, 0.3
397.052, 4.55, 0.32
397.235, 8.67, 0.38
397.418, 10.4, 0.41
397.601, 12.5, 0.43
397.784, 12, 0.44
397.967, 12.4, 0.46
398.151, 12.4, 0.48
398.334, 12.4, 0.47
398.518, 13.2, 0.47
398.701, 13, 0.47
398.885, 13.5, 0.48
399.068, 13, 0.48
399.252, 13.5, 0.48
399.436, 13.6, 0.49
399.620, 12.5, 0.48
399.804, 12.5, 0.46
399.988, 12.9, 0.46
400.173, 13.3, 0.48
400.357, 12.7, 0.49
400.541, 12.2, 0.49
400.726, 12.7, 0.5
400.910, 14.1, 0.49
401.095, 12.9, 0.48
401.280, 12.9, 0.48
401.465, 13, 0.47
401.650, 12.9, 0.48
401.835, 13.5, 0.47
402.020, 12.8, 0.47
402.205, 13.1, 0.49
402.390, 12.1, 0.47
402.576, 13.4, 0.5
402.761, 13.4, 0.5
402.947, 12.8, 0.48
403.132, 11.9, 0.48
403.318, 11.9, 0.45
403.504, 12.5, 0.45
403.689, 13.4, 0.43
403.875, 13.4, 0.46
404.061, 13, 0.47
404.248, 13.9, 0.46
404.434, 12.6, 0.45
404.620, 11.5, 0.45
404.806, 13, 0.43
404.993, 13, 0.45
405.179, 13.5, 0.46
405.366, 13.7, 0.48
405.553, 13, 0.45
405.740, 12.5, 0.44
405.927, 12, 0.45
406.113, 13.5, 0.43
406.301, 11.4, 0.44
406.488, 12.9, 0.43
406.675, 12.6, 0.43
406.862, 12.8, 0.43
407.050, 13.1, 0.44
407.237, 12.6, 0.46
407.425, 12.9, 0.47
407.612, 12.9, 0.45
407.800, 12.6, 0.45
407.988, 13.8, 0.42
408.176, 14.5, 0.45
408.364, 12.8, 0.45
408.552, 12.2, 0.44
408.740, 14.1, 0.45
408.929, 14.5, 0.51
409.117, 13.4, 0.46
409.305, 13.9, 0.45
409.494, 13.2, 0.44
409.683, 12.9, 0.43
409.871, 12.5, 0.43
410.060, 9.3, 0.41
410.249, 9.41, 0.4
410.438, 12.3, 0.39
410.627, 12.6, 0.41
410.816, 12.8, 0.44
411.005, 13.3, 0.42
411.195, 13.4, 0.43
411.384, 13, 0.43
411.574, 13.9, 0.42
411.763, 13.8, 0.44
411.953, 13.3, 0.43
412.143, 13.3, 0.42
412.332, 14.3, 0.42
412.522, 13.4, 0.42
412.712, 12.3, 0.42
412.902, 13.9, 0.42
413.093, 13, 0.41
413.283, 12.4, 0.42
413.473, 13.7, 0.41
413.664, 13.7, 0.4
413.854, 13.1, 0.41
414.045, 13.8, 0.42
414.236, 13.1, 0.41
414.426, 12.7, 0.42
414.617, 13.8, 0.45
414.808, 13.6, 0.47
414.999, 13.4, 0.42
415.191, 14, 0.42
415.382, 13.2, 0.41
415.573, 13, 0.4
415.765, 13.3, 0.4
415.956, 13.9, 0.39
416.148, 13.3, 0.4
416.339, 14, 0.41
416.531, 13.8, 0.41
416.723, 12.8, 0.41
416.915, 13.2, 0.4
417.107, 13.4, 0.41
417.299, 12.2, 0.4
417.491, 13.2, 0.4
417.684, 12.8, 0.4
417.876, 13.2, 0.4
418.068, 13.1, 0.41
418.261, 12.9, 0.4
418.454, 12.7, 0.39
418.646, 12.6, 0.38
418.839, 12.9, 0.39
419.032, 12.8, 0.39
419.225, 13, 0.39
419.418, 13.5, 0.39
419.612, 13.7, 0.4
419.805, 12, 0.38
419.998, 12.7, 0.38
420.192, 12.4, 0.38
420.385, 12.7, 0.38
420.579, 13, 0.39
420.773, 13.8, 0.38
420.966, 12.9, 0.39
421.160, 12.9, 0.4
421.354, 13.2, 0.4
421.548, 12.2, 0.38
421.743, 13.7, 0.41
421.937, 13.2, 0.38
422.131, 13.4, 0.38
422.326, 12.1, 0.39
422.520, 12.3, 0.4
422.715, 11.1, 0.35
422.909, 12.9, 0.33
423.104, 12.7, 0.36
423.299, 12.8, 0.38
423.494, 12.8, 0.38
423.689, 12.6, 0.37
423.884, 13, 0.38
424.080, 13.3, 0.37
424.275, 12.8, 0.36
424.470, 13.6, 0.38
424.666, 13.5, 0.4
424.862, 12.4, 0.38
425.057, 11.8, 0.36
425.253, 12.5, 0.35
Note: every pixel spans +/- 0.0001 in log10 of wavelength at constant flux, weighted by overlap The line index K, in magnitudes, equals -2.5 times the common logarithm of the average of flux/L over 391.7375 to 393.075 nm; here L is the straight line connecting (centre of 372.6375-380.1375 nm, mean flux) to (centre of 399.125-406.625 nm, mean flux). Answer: 0.16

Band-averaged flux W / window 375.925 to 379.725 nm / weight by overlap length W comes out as 11.3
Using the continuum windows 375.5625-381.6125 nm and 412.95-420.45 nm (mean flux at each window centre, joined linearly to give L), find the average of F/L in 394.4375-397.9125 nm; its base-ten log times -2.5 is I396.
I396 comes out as 0.19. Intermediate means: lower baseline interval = 11.2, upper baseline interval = 13.1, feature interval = 10.2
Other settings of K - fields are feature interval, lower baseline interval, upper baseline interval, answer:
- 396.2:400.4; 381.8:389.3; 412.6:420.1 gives 0.10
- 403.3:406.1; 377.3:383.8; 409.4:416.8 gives -0.03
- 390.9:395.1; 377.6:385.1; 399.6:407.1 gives 0.23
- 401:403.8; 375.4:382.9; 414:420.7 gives -0.04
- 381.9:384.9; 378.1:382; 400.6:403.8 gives 0.08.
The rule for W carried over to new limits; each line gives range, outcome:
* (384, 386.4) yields 12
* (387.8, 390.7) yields 11.3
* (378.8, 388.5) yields 11.4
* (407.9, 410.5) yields 12.8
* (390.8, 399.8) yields 10.4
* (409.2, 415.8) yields 13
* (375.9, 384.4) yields 11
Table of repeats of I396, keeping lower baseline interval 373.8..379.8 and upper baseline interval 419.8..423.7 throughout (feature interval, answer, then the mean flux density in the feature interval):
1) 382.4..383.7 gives 0.14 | 9.85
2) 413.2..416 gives -0.08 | 13.4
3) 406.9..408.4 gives -0.08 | 13.1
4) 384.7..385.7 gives -0.13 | 12.6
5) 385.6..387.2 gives -0.09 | 12.3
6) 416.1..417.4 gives -0.06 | 13.2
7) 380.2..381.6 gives -0.07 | 11.8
